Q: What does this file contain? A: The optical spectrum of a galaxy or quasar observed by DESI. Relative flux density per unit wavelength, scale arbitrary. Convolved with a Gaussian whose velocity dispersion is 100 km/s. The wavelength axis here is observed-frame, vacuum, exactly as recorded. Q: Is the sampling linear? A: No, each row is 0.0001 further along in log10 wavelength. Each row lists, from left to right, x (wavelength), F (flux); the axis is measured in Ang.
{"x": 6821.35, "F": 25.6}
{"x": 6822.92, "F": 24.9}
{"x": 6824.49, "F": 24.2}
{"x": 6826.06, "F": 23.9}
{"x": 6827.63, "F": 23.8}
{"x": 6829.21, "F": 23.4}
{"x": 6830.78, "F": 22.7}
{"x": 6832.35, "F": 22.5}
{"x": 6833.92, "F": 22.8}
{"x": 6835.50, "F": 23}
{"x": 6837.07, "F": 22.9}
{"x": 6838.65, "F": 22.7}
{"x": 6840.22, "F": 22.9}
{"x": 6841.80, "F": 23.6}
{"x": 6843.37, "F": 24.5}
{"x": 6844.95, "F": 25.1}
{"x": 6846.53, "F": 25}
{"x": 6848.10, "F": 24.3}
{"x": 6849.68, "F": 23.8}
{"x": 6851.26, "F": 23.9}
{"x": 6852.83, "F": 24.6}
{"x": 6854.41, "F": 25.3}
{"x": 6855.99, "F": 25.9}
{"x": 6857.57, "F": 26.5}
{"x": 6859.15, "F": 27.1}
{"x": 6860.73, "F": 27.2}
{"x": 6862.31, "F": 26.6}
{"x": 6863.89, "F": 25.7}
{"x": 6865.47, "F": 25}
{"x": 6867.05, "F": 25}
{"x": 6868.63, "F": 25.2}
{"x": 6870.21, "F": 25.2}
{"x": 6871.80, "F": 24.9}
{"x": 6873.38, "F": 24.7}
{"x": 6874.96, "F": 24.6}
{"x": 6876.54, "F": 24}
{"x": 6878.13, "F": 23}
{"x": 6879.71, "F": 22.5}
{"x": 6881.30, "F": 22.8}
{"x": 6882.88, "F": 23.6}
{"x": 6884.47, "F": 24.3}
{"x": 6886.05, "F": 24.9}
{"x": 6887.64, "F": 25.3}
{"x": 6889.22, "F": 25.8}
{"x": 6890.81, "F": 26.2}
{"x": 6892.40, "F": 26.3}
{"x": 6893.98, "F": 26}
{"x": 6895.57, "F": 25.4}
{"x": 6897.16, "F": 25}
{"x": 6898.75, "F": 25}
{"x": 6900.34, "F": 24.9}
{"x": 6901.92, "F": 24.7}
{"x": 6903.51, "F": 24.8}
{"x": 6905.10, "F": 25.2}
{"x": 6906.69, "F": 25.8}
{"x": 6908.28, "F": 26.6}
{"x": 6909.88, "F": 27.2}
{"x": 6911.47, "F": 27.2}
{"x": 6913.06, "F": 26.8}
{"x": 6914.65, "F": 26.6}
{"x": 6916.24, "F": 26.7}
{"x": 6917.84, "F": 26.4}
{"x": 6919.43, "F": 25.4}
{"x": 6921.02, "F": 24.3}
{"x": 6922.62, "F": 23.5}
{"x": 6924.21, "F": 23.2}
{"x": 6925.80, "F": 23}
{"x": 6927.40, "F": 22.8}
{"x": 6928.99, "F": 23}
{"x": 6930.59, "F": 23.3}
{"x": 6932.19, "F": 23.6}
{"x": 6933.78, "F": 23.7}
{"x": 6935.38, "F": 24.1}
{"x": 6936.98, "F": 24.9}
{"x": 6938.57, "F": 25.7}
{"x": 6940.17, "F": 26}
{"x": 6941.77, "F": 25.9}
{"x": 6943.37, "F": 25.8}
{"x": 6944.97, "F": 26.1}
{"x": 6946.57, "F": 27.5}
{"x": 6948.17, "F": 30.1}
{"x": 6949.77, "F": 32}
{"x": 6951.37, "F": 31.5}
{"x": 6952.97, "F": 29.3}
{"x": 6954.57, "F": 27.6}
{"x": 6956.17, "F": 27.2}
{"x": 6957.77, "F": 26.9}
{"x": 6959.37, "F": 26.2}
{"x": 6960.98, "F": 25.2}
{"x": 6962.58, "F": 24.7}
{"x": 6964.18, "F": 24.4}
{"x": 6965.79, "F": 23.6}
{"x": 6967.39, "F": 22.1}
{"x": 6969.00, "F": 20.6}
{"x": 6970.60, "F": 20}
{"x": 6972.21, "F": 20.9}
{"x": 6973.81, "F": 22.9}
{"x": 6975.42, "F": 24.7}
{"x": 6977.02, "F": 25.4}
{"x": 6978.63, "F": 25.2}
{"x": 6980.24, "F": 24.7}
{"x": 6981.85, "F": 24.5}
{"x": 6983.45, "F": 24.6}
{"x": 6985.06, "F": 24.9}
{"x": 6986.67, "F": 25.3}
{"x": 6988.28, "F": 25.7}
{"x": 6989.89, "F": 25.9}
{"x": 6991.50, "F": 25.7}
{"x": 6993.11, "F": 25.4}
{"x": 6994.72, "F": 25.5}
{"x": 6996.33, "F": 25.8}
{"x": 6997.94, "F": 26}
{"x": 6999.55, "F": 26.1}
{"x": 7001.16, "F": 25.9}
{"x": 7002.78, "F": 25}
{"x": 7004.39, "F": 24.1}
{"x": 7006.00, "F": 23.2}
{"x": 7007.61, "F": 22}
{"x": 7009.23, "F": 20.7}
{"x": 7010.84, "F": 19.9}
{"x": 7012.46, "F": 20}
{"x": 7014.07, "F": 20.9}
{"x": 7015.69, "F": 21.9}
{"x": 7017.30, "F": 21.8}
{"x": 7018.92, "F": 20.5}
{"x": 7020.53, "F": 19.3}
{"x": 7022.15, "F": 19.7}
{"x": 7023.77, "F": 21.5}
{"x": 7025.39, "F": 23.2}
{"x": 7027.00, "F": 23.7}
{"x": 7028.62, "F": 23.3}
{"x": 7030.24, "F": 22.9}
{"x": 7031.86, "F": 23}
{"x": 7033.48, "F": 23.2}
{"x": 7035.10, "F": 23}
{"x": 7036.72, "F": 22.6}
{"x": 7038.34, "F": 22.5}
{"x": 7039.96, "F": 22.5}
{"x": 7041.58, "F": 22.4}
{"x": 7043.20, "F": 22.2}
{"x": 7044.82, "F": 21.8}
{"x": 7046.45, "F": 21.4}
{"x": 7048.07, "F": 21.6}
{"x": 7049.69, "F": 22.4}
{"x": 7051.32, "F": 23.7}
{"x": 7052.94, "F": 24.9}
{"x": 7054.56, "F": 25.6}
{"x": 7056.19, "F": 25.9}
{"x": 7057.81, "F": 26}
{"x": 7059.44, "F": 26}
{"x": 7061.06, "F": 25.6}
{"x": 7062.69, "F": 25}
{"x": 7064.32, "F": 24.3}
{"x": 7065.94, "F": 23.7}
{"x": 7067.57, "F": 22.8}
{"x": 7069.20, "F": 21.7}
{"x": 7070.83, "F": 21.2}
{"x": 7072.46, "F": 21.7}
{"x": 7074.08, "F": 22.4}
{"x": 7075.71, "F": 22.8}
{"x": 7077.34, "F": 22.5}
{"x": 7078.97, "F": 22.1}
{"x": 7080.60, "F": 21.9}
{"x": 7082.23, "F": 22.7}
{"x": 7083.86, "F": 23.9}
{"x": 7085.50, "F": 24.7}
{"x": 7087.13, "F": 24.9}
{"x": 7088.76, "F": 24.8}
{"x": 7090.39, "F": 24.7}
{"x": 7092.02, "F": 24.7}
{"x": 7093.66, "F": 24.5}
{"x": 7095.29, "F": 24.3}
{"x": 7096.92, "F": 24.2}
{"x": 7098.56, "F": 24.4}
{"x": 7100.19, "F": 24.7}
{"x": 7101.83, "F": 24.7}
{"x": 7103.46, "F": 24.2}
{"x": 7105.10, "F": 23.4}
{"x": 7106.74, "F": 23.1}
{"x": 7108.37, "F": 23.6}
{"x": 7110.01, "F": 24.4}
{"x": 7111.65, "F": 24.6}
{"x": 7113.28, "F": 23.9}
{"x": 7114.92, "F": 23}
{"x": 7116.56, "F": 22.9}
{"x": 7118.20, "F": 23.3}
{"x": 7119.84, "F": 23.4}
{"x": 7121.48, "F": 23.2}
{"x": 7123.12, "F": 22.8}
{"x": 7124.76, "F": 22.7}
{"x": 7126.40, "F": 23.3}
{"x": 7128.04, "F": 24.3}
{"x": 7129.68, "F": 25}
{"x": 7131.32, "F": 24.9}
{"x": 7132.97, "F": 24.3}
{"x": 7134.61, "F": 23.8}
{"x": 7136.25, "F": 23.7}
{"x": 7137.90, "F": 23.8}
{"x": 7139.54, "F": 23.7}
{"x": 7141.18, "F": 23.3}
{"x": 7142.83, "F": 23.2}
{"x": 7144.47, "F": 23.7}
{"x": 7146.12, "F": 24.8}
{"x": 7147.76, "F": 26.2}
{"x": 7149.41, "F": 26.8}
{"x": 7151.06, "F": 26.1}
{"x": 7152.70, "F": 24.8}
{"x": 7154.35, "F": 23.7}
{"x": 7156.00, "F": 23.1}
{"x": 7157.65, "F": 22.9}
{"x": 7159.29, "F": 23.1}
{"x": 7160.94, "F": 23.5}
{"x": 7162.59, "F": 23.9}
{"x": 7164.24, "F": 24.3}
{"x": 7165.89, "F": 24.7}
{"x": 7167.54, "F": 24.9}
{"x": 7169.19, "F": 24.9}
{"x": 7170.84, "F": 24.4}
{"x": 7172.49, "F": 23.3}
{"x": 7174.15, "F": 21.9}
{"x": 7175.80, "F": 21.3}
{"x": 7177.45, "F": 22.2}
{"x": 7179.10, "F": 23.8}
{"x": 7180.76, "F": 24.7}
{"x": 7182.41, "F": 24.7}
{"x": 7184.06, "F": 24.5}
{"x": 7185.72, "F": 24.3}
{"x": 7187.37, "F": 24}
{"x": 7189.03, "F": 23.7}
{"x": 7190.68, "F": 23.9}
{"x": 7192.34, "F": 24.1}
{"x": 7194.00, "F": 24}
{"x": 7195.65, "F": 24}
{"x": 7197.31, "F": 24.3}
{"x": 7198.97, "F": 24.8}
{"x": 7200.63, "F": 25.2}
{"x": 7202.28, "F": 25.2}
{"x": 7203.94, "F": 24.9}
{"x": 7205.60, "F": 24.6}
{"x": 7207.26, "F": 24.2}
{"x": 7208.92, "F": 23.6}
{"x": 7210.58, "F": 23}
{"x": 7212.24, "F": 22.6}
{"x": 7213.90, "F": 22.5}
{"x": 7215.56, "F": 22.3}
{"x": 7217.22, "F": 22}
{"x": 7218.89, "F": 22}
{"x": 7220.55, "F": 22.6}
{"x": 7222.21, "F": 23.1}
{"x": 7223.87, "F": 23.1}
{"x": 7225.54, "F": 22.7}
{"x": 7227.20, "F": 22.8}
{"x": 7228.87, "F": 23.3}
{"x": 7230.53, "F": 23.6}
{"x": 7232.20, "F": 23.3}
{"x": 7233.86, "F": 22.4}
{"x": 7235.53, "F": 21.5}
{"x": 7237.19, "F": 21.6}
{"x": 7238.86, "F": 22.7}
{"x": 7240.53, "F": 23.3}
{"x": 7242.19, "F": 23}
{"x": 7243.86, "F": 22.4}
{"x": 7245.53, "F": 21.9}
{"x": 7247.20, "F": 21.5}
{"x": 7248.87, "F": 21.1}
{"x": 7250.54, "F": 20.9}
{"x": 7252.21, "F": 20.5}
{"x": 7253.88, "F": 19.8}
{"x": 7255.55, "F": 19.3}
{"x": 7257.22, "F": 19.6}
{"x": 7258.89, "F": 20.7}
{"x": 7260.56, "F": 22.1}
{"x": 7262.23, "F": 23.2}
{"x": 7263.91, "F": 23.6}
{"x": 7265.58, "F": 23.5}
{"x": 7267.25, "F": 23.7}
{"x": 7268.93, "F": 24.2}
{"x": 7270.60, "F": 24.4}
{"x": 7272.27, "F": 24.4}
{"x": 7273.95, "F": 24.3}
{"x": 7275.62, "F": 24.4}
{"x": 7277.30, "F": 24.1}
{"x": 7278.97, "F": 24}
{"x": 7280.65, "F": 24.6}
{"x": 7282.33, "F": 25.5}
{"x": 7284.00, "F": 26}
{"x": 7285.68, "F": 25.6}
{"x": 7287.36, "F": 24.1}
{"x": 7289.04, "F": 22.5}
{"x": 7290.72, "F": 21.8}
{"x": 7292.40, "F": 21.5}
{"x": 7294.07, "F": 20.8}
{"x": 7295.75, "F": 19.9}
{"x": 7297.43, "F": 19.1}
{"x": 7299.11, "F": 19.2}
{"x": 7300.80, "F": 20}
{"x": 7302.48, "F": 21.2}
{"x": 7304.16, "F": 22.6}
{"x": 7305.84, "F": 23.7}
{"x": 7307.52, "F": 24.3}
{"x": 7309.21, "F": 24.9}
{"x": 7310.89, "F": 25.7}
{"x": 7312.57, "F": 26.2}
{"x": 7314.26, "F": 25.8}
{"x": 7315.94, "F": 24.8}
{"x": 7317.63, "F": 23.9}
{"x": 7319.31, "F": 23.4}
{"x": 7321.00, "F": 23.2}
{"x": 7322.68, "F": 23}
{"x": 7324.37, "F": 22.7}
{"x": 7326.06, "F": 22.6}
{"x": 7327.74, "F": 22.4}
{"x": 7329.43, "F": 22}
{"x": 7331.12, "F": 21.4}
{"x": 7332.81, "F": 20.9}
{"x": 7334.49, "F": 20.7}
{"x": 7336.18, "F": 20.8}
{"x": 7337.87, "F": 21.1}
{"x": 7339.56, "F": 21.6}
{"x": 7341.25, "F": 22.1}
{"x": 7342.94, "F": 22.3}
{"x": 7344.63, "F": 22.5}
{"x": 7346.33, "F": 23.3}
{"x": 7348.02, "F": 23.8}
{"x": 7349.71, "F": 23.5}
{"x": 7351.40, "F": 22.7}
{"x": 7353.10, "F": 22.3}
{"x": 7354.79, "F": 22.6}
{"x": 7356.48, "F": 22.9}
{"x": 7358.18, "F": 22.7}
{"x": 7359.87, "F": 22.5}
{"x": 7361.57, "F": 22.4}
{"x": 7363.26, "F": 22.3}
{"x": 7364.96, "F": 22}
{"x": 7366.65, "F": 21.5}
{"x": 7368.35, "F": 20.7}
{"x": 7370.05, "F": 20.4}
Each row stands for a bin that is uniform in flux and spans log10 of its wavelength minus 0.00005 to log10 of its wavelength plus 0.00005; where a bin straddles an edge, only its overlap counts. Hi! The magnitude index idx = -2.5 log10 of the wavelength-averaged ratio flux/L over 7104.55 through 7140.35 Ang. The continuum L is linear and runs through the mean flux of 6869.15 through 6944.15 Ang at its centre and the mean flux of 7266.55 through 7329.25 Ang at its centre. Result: 0.02 mag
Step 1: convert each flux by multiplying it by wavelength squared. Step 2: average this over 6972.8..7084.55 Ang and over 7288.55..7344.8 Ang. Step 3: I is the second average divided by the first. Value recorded 1.04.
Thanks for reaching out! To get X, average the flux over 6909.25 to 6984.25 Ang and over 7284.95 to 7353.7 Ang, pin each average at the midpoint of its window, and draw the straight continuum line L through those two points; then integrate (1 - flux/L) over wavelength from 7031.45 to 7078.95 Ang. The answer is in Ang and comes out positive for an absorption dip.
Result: 2.40 Ang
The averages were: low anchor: 25.3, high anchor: 22.6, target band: 23.2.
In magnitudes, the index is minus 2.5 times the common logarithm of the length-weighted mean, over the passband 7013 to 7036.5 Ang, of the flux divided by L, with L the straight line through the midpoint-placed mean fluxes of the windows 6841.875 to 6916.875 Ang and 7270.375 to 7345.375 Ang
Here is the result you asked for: 0.12 mag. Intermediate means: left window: 25.2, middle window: 22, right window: 22.9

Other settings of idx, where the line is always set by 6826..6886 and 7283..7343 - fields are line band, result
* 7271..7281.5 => -0.07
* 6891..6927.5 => -0.06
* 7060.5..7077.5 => 0.02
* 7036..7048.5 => 0.07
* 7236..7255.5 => 0.06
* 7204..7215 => -0.02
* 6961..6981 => 0.03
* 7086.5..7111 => -0.04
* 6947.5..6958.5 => -0.22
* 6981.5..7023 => 0.02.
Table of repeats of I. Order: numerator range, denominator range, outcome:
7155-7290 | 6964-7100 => 1.05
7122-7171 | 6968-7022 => 1.08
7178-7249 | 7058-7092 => 1.03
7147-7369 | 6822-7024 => 1.03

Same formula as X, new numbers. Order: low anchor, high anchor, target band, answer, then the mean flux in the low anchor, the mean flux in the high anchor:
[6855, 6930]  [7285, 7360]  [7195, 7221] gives -0.4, 25.1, 22.6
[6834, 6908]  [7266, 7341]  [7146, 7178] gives -0.6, 24.8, 23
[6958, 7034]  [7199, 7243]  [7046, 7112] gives -1.3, 23.5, 23.2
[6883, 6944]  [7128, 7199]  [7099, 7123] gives 0.6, 25.1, 24.1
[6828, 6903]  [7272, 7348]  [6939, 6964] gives -3.2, 24.6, 22.9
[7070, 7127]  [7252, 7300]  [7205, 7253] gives 0.7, 23.5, 22.7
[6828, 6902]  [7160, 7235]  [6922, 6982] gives -1.8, 24.6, 23.6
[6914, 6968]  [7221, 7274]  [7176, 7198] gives -0.9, 25.7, 22.4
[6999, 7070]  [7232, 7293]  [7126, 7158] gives -2.0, 22.9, 22.8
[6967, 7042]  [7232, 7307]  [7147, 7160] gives -1.0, 23.2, 22.4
